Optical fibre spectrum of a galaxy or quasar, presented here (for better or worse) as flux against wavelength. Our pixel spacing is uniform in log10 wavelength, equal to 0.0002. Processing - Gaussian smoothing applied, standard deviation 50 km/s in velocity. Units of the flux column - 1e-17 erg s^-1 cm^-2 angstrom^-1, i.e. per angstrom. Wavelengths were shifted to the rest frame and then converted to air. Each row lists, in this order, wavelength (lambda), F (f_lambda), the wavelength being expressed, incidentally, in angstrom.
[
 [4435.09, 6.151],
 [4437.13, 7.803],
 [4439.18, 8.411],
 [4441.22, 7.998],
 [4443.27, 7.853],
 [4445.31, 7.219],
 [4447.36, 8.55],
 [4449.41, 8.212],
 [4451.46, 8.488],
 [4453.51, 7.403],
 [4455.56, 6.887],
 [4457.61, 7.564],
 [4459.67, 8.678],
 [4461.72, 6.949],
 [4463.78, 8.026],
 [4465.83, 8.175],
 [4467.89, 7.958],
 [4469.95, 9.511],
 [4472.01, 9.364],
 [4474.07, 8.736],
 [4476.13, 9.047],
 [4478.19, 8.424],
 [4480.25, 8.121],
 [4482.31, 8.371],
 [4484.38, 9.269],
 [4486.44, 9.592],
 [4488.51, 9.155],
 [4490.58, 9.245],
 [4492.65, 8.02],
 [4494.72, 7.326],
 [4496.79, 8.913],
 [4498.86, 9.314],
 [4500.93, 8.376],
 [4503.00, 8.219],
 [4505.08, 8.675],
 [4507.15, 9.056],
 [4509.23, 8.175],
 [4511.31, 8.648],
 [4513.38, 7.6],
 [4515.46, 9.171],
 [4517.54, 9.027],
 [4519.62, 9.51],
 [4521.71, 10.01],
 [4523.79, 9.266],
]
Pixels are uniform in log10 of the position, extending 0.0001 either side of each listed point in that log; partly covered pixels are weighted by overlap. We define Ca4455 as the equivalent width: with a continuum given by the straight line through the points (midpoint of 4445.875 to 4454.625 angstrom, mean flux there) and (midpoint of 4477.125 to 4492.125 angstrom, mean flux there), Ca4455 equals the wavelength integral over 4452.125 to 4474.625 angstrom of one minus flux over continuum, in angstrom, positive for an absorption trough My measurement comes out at 0.8 angstrom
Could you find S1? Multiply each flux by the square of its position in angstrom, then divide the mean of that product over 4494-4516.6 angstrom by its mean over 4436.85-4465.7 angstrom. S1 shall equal 1.1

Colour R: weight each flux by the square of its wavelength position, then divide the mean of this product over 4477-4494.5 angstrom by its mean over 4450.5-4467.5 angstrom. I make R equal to 1.13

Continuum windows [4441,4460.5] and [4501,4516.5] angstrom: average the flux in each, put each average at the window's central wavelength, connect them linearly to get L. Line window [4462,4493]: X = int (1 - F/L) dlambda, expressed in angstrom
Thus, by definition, -2.1 angstrom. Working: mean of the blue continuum 7.87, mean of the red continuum 8.5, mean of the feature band 8.71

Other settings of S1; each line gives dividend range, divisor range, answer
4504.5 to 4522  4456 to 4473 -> 1.10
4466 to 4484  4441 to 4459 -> 1.13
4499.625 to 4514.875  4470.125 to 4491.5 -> 0.95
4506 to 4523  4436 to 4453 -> 1.14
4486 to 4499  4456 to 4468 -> 1.13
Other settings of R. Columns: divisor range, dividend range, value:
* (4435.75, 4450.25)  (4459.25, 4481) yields 1.08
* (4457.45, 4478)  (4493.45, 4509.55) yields 1.02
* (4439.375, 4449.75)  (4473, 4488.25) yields 1.12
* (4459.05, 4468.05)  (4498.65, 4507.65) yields 1.11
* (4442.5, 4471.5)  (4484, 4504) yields 1.11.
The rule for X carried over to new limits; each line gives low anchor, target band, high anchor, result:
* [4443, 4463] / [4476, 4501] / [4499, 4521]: -1.1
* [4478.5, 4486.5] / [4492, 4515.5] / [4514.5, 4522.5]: 1.8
